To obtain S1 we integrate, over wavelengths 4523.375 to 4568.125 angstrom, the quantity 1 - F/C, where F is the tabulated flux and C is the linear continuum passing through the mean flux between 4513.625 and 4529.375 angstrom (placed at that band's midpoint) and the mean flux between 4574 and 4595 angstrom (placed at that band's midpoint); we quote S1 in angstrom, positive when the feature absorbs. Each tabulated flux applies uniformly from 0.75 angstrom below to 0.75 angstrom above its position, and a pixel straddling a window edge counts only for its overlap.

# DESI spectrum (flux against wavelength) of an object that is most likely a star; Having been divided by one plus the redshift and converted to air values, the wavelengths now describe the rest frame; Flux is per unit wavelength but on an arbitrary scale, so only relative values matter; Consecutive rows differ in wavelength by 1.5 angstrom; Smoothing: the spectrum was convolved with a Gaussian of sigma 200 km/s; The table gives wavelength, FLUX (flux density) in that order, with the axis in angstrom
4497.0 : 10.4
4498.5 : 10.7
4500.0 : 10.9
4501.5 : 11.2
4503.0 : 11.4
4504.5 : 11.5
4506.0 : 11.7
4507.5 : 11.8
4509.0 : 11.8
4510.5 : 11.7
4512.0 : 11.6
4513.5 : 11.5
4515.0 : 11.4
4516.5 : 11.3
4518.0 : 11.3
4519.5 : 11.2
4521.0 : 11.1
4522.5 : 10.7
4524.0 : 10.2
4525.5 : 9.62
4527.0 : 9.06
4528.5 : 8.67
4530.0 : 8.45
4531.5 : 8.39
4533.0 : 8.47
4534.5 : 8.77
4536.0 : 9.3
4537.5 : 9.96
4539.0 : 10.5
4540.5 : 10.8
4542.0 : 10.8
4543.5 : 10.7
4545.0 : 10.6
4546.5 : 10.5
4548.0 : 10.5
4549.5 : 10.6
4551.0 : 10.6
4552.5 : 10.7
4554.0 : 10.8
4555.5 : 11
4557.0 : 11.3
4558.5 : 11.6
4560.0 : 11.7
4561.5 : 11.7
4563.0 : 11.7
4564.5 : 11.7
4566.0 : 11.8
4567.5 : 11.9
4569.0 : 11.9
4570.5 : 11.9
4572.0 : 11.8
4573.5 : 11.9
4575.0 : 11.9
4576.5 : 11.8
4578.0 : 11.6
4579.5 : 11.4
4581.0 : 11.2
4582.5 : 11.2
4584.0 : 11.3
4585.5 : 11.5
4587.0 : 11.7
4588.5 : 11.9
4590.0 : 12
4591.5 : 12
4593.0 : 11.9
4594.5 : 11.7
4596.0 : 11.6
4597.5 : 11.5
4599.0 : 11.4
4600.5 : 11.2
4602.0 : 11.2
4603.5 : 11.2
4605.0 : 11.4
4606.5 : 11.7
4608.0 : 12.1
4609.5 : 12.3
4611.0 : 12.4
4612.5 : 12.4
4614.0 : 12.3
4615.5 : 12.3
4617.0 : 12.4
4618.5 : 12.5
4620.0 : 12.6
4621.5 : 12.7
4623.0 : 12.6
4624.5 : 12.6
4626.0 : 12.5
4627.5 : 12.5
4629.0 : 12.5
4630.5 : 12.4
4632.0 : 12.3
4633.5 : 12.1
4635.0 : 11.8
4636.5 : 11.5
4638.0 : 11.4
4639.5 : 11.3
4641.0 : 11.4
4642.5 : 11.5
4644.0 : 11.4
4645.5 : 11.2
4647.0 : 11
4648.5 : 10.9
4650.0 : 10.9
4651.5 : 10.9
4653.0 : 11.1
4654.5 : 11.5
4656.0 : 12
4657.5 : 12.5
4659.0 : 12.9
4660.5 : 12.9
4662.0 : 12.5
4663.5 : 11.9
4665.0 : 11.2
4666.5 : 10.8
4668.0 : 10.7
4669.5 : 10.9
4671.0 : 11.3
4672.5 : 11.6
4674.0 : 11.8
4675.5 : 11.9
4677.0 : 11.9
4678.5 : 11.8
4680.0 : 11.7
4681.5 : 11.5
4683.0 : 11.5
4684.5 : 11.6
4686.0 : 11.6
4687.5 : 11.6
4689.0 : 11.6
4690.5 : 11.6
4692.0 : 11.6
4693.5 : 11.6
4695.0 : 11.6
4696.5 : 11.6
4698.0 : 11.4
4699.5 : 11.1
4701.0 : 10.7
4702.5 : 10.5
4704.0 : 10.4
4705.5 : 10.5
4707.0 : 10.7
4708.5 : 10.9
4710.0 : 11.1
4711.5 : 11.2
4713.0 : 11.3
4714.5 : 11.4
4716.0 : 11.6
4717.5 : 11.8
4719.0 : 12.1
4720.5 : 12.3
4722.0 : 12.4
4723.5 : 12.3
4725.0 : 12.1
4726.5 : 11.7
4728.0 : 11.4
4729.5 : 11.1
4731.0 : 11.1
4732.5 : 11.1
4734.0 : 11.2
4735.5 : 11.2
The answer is 2.2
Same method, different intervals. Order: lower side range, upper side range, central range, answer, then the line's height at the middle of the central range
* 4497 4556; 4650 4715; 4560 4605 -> -3.2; 10.9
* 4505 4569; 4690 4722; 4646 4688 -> -1.5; 11.2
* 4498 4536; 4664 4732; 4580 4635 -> -4.9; 11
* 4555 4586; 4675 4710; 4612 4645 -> -1.9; 11.5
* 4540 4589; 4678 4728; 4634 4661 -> -0.3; 11.4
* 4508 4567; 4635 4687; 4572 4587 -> -0.8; 10.9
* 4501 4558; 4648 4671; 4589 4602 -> -0.7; 11.1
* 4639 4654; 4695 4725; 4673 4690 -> -0.6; 11.3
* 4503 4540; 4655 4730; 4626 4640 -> -1.1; 11.2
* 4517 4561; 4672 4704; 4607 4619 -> -1.6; 10.9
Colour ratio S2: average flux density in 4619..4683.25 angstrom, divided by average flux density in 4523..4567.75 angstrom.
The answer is 1.13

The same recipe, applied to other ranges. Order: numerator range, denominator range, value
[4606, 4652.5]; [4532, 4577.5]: 1.09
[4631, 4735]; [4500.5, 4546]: 1.09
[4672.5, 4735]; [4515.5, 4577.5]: 1.07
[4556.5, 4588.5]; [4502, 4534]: 1.10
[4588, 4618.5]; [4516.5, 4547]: 1.19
